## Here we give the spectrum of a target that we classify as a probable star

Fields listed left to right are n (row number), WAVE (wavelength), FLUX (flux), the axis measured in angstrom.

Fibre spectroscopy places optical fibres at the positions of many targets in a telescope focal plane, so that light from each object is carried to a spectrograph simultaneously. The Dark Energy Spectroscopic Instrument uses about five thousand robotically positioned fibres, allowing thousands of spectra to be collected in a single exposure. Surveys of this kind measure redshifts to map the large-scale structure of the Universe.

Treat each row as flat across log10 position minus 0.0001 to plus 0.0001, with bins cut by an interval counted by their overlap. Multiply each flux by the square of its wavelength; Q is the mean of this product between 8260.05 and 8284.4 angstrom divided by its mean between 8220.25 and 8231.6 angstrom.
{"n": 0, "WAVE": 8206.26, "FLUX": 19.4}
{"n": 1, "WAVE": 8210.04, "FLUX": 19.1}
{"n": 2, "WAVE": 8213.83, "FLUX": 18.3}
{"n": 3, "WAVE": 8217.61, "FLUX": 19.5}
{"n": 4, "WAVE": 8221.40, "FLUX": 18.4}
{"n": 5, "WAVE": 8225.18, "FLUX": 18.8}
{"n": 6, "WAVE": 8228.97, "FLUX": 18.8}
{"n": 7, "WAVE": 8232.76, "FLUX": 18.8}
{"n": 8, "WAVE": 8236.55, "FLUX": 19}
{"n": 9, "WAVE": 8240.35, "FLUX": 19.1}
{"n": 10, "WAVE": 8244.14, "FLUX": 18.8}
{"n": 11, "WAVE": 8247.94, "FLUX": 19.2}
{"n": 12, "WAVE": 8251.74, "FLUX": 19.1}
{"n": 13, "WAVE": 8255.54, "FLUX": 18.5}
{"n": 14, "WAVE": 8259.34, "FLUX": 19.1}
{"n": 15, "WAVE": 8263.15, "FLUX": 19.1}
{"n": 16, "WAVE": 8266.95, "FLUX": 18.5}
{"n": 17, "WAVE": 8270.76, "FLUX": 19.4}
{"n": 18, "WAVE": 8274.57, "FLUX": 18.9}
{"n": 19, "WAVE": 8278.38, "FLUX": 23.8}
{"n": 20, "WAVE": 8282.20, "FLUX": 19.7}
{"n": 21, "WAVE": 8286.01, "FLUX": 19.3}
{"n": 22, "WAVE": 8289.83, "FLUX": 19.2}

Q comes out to 1.07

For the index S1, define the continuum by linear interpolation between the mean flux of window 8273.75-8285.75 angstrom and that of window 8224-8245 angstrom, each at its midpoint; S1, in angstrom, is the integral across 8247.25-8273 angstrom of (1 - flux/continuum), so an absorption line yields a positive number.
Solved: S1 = 1.3 angstrom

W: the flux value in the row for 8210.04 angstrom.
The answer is 19.1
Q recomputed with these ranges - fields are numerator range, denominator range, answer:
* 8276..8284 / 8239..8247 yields 1.15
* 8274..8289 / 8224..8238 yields 1.10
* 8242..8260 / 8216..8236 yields 1.01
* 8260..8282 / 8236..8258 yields 1.05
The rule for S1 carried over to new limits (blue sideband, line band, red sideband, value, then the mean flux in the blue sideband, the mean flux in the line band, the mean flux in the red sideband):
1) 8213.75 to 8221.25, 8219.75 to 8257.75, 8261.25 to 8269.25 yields 0.1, 18.9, 18.9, 18.8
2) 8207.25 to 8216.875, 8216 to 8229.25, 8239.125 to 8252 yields 0.0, 18.9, 18.9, 19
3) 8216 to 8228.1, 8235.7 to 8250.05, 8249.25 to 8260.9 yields -0.1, 18.9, 19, 18.9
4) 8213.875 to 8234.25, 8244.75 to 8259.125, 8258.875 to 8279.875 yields 0.3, 18.8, 18.9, 19.8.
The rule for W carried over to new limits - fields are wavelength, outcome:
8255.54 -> 18.5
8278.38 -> 23.8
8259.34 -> 19.1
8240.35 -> 19.1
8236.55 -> 19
